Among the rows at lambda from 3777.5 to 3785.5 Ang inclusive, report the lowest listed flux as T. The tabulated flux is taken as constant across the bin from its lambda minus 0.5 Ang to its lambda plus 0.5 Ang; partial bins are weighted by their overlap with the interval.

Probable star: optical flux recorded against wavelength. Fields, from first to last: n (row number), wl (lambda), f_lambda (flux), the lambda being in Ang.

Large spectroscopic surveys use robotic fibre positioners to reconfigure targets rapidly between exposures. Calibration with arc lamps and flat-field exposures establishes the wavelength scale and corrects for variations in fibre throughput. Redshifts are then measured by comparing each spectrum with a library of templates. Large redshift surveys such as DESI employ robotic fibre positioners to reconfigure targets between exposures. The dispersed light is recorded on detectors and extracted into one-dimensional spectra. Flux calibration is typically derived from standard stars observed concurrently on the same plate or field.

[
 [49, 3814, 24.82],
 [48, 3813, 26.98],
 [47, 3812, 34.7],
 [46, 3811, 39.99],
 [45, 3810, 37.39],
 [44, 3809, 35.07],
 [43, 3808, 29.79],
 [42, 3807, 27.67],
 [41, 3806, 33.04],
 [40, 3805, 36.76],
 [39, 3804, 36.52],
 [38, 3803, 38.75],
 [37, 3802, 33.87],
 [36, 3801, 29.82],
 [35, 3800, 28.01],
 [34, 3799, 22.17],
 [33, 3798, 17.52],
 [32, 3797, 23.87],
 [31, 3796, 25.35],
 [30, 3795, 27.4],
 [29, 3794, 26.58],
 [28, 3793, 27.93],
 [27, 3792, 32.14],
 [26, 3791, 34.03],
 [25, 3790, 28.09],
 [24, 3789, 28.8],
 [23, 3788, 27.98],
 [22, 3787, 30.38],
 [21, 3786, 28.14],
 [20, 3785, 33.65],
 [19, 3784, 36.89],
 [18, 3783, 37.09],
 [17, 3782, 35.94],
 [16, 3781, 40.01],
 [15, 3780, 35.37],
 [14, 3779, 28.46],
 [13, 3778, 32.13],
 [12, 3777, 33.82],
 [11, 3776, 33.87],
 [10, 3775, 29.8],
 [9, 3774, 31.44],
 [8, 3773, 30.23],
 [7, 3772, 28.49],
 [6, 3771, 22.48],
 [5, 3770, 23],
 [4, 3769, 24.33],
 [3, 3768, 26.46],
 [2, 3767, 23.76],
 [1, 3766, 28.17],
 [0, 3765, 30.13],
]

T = 28.46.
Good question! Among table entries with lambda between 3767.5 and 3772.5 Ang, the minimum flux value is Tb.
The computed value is 22.48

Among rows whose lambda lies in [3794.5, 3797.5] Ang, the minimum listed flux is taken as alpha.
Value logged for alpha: 23.87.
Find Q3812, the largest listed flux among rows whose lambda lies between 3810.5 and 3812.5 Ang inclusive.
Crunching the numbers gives 39.99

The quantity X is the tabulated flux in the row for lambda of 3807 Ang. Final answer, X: 27.67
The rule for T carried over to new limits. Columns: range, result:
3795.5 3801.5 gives 17.52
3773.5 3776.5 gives 29.8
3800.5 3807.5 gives 27.67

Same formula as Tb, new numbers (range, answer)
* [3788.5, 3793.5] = 27.93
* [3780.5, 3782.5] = 35.94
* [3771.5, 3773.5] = 28.49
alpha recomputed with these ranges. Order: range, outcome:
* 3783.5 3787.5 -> 28.14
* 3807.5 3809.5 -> 29.79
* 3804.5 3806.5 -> 33.04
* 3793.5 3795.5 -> 26.58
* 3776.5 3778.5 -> 32.13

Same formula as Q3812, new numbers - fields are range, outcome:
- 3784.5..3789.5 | 33.65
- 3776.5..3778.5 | 33.82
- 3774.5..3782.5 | 40.01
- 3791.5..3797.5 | 32.14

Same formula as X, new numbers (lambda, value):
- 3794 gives 26.58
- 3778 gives 32.13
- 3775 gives 29.8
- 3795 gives 27.4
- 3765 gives 30.13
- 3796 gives 25.35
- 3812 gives 34.7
